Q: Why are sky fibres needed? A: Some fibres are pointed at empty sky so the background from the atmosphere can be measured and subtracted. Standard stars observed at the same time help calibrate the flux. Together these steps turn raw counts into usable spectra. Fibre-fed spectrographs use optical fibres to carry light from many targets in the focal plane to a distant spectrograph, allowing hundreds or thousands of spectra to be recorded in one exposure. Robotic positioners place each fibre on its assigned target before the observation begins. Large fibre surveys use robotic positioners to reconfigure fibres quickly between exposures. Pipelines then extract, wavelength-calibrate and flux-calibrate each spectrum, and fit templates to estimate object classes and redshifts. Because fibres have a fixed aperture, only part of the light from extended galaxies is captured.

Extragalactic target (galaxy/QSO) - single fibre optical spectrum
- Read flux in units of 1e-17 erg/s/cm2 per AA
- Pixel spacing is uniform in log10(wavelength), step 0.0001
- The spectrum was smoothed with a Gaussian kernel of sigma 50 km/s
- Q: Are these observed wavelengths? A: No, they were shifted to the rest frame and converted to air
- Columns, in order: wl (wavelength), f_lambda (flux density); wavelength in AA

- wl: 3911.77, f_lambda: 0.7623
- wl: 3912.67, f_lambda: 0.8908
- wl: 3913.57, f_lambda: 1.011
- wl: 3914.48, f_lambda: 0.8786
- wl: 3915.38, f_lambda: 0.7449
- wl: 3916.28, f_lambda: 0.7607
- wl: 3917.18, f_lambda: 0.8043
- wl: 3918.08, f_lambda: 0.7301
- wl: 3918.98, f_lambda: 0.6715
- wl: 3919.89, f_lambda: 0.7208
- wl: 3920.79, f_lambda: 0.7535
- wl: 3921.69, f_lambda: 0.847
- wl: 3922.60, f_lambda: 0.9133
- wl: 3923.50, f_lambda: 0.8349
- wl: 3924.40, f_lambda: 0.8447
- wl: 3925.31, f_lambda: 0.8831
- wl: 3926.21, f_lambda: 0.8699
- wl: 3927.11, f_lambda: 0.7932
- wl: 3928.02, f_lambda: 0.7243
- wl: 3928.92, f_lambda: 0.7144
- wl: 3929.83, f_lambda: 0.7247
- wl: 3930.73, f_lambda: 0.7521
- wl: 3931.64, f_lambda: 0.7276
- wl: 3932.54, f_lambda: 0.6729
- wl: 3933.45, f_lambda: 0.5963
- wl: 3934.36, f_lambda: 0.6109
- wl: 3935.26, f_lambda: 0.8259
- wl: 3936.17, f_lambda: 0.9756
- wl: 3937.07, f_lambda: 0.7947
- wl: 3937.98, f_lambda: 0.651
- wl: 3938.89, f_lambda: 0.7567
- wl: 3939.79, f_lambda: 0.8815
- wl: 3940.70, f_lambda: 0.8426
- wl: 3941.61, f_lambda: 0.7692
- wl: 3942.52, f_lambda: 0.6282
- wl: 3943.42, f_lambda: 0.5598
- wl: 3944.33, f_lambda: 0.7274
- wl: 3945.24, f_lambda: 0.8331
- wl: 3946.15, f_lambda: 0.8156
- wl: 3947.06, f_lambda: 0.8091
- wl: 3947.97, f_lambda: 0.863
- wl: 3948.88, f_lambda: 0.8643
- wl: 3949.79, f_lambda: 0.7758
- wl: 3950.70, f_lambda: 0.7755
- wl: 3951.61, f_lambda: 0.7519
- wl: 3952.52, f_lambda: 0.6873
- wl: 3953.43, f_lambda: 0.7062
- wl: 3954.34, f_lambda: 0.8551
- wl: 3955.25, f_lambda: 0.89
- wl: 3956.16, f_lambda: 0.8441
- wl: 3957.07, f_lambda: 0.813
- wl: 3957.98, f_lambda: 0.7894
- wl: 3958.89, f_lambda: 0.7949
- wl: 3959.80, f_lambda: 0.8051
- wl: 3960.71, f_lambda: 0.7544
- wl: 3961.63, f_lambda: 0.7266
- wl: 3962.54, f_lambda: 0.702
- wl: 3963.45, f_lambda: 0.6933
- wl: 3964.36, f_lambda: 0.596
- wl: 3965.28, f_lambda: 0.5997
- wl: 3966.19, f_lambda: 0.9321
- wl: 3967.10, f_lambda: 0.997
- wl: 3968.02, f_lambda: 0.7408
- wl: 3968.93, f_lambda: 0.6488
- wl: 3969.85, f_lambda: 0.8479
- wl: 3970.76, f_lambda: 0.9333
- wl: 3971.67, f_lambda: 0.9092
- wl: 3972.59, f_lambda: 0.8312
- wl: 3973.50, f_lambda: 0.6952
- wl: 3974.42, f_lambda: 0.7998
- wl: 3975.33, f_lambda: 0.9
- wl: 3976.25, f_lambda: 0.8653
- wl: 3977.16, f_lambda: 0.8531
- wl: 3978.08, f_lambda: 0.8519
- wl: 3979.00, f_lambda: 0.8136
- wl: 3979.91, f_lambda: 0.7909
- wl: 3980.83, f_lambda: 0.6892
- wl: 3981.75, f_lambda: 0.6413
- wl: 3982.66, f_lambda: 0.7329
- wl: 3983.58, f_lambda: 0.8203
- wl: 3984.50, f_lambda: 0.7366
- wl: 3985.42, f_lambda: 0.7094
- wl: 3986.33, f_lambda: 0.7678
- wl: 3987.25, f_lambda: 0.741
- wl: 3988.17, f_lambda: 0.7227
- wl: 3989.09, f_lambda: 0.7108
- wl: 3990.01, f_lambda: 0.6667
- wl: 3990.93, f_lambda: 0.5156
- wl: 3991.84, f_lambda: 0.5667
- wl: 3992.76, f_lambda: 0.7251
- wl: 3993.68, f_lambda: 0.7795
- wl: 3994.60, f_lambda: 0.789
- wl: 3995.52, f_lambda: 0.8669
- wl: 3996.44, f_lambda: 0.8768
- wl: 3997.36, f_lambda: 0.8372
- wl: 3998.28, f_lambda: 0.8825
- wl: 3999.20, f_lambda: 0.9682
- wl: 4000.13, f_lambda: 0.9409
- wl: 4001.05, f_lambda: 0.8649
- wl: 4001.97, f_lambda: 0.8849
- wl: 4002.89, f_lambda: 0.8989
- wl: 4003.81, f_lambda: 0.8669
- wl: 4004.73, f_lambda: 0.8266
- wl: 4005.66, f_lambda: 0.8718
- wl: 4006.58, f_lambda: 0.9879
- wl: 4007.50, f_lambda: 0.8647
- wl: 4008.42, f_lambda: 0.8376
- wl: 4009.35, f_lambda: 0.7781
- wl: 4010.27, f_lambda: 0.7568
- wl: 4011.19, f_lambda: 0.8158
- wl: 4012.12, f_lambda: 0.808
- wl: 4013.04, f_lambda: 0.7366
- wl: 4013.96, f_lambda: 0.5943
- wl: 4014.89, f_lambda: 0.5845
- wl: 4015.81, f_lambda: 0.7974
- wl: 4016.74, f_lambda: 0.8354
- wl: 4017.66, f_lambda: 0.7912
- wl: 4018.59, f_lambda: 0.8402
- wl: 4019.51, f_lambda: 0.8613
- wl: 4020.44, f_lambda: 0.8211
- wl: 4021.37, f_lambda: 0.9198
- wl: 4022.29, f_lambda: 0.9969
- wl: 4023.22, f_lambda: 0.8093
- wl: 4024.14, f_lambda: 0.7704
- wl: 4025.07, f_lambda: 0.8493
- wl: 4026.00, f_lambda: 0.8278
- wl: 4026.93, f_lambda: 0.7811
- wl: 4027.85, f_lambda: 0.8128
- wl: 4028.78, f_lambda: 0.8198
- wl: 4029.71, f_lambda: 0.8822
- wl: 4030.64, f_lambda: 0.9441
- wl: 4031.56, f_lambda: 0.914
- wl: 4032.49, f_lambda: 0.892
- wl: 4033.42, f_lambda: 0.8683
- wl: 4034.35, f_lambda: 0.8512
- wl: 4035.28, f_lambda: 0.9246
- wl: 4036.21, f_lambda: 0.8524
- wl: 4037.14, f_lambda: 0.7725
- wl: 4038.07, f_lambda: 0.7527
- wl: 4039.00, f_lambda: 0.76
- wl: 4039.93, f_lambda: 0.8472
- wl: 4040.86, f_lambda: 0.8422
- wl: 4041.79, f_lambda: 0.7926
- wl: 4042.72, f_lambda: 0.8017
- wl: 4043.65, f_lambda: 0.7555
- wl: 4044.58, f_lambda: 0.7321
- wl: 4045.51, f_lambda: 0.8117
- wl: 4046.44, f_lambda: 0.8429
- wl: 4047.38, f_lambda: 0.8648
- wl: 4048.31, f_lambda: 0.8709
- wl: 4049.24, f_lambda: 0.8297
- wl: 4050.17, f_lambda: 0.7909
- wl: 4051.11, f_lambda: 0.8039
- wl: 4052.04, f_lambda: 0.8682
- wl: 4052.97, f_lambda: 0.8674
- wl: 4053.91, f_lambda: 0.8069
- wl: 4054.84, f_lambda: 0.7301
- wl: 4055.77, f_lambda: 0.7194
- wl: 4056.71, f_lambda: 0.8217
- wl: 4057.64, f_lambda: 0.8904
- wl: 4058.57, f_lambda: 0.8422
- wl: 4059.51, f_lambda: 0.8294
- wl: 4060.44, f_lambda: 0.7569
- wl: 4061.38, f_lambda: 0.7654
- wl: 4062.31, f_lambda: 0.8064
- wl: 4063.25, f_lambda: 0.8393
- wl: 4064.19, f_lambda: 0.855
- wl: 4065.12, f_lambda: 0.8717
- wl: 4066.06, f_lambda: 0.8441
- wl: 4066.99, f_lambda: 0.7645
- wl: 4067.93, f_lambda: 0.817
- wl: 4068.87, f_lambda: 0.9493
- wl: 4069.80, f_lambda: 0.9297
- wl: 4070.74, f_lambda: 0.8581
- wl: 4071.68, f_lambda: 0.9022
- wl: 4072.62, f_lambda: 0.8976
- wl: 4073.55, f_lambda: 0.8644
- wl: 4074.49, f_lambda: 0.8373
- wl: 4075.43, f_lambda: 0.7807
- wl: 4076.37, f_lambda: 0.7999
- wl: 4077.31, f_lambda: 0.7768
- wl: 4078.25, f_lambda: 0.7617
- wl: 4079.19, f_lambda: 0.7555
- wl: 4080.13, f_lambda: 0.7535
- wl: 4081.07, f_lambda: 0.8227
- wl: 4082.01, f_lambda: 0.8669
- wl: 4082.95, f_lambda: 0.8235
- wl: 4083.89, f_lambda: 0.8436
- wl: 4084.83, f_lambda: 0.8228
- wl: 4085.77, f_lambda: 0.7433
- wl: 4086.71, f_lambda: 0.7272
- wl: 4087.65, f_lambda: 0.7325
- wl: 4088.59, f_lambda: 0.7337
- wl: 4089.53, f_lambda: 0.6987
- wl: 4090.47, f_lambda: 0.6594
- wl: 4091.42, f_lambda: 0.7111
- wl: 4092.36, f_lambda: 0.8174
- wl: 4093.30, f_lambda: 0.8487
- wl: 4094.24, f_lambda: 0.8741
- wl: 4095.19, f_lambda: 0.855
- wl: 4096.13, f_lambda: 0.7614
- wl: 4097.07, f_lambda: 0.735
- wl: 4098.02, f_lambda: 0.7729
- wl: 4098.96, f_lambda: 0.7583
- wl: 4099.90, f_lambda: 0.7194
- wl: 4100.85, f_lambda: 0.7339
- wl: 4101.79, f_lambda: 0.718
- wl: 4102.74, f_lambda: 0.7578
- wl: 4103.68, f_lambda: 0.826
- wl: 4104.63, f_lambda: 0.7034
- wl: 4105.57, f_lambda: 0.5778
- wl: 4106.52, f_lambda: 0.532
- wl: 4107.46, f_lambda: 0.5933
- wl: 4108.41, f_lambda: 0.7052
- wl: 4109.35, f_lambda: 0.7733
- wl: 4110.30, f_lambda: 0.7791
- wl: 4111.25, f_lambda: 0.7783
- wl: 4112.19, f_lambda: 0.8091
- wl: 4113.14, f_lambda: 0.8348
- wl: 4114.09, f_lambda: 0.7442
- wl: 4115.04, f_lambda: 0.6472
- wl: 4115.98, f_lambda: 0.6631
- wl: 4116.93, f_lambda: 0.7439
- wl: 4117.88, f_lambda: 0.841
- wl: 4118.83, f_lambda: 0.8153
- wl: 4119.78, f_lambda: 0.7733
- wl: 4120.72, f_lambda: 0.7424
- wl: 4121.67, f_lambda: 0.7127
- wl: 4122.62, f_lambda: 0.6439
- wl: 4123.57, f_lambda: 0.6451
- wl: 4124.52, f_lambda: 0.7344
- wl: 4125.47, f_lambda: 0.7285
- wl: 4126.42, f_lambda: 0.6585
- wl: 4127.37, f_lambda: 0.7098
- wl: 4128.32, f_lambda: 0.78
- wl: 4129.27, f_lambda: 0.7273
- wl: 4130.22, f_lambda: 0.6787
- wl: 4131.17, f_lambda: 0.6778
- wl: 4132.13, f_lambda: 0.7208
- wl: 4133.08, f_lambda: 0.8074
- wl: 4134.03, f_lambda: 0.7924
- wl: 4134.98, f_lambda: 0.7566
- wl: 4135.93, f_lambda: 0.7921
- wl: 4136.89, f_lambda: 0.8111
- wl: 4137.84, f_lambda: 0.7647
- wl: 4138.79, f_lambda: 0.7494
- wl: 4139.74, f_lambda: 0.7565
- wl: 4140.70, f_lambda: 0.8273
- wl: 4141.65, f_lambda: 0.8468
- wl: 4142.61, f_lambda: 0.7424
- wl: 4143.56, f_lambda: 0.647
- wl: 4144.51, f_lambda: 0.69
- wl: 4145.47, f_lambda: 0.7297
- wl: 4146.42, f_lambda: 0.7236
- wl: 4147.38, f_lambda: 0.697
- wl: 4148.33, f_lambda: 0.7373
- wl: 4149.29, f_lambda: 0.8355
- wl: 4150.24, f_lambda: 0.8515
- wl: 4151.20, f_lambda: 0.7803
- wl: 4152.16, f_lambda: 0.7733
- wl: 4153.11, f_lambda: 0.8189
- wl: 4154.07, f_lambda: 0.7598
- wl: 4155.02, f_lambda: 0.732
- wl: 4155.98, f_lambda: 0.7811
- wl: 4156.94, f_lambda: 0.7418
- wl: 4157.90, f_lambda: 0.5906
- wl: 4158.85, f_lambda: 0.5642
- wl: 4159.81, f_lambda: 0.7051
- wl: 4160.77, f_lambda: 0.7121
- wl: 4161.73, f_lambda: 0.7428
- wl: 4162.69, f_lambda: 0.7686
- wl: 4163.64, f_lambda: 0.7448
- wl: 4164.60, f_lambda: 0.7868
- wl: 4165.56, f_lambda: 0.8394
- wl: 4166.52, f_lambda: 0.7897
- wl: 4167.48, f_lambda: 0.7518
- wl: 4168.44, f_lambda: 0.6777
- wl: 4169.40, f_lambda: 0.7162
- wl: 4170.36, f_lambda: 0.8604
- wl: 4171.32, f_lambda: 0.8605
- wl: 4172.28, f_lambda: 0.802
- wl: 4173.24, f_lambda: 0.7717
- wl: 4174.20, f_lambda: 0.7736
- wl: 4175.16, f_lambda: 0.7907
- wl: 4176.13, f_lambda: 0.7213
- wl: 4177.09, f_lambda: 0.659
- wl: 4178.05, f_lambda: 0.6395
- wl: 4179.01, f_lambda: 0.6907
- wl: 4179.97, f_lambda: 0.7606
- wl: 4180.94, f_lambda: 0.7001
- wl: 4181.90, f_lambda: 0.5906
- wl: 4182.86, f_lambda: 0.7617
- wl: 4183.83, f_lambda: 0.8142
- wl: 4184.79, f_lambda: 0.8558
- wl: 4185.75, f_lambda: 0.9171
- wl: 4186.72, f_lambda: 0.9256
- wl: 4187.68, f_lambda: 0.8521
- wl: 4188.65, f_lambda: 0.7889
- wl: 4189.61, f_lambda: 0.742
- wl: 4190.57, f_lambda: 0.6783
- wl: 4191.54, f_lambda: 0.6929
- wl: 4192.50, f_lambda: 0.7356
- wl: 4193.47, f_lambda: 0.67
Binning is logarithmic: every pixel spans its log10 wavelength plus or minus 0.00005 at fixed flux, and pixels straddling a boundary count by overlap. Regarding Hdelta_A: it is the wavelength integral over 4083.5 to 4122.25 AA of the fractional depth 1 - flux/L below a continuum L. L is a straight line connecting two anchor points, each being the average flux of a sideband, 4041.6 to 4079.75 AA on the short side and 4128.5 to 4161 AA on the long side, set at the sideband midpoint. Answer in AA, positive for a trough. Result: 1.8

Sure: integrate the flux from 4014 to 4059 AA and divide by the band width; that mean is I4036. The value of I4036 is 0.824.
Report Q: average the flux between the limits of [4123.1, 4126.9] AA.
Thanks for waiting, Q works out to 0.692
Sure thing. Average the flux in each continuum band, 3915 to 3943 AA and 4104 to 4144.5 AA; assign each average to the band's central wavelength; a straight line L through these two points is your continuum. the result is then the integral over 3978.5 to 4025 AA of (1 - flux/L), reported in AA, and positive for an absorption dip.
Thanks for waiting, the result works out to -2.5 AA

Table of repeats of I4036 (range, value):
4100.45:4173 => 0.742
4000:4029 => 0.826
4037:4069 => 0.814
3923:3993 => 0.767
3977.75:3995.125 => 0.724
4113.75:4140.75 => 0.738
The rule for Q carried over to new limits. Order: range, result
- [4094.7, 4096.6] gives 0.808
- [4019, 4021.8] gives 0.865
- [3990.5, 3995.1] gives 0.679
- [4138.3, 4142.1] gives 0.795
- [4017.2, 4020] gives 0.83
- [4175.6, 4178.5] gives 0.674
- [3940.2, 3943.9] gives 0.702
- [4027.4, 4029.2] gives 0.815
